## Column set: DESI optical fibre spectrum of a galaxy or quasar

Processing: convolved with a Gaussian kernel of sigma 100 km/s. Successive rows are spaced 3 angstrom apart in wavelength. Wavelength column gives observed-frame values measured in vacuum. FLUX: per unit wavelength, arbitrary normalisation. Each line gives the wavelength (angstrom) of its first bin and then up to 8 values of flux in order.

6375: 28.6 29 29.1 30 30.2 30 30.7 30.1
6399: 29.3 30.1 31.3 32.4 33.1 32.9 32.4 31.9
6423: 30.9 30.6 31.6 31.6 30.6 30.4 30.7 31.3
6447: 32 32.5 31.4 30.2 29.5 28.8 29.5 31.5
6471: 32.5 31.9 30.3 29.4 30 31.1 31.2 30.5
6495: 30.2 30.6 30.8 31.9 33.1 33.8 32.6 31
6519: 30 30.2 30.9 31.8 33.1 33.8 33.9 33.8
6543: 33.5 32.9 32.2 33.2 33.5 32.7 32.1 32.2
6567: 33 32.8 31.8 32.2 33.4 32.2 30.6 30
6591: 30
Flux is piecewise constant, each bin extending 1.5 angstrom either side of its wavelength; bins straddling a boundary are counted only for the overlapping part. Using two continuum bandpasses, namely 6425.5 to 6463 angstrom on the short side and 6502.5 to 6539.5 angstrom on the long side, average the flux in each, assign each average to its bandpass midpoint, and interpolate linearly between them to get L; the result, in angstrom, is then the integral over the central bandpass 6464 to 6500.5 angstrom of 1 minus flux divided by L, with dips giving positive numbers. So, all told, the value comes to 0.9 angstrom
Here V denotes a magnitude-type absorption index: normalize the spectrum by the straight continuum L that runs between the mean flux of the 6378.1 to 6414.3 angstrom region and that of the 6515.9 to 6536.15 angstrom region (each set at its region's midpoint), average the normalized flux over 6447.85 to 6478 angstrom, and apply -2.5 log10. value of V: 0.01 mag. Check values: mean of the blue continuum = 30.6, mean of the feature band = 30.8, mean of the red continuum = 31.7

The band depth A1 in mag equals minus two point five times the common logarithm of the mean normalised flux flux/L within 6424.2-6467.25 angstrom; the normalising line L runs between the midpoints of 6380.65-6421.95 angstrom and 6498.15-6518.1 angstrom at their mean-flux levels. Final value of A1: 0.02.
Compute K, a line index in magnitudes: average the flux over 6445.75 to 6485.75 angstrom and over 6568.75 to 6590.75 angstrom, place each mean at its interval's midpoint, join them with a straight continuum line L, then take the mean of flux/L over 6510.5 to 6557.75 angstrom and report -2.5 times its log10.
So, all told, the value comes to -0.04 mag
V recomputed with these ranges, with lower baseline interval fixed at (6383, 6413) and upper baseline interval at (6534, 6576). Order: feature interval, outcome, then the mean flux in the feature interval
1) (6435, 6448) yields 0.01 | 31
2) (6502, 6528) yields 0.02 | 31.7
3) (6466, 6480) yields 0.02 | 31.2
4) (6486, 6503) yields 0.05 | 30.7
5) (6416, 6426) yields -0.02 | 31.5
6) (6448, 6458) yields 0.01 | 31.3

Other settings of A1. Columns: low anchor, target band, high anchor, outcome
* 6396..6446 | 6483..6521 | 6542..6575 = 0.027 mag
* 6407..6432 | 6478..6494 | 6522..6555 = 0.069 mag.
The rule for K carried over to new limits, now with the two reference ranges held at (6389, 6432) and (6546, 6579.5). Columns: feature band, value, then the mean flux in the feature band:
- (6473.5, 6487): 0.051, 30.4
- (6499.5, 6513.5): -0.010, 32.4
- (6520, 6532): 0.032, 31.4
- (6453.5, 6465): 0.072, 29.7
